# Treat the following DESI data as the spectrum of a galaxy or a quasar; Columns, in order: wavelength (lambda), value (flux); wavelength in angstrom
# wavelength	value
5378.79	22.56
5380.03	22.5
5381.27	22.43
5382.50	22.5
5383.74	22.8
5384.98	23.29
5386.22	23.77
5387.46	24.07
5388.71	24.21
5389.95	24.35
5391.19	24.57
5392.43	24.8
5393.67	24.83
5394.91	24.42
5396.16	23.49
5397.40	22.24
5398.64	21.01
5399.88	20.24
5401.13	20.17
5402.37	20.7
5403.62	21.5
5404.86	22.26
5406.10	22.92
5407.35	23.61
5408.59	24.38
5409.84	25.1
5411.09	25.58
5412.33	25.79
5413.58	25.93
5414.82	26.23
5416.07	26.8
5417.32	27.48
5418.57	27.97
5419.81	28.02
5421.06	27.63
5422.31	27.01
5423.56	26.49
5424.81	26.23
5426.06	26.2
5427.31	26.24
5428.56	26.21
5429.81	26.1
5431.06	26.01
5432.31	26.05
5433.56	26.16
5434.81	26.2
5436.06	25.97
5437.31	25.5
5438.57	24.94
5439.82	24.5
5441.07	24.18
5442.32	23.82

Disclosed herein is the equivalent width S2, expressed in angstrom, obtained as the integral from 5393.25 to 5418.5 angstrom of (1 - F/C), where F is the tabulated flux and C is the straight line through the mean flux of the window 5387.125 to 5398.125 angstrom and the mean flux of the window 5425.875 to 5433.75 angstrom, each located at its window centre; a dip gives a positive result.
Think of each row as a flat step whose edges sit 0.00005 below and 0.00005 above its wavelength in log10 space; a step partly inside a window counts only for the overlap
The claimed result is 1.0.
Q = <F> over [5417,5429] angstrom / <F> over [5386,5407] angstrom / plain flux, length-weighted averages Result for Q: 1.18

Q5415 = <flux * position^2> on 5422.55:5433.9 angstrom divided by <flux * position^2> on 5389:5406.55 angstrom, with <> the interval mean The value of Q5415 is 1.2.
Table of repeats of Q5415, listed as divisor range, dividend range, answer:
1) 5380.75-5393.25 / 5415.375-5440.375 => 1.13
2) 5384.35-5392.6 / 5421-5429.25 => 1.11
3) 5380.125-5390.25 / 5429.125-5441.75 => 1.12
